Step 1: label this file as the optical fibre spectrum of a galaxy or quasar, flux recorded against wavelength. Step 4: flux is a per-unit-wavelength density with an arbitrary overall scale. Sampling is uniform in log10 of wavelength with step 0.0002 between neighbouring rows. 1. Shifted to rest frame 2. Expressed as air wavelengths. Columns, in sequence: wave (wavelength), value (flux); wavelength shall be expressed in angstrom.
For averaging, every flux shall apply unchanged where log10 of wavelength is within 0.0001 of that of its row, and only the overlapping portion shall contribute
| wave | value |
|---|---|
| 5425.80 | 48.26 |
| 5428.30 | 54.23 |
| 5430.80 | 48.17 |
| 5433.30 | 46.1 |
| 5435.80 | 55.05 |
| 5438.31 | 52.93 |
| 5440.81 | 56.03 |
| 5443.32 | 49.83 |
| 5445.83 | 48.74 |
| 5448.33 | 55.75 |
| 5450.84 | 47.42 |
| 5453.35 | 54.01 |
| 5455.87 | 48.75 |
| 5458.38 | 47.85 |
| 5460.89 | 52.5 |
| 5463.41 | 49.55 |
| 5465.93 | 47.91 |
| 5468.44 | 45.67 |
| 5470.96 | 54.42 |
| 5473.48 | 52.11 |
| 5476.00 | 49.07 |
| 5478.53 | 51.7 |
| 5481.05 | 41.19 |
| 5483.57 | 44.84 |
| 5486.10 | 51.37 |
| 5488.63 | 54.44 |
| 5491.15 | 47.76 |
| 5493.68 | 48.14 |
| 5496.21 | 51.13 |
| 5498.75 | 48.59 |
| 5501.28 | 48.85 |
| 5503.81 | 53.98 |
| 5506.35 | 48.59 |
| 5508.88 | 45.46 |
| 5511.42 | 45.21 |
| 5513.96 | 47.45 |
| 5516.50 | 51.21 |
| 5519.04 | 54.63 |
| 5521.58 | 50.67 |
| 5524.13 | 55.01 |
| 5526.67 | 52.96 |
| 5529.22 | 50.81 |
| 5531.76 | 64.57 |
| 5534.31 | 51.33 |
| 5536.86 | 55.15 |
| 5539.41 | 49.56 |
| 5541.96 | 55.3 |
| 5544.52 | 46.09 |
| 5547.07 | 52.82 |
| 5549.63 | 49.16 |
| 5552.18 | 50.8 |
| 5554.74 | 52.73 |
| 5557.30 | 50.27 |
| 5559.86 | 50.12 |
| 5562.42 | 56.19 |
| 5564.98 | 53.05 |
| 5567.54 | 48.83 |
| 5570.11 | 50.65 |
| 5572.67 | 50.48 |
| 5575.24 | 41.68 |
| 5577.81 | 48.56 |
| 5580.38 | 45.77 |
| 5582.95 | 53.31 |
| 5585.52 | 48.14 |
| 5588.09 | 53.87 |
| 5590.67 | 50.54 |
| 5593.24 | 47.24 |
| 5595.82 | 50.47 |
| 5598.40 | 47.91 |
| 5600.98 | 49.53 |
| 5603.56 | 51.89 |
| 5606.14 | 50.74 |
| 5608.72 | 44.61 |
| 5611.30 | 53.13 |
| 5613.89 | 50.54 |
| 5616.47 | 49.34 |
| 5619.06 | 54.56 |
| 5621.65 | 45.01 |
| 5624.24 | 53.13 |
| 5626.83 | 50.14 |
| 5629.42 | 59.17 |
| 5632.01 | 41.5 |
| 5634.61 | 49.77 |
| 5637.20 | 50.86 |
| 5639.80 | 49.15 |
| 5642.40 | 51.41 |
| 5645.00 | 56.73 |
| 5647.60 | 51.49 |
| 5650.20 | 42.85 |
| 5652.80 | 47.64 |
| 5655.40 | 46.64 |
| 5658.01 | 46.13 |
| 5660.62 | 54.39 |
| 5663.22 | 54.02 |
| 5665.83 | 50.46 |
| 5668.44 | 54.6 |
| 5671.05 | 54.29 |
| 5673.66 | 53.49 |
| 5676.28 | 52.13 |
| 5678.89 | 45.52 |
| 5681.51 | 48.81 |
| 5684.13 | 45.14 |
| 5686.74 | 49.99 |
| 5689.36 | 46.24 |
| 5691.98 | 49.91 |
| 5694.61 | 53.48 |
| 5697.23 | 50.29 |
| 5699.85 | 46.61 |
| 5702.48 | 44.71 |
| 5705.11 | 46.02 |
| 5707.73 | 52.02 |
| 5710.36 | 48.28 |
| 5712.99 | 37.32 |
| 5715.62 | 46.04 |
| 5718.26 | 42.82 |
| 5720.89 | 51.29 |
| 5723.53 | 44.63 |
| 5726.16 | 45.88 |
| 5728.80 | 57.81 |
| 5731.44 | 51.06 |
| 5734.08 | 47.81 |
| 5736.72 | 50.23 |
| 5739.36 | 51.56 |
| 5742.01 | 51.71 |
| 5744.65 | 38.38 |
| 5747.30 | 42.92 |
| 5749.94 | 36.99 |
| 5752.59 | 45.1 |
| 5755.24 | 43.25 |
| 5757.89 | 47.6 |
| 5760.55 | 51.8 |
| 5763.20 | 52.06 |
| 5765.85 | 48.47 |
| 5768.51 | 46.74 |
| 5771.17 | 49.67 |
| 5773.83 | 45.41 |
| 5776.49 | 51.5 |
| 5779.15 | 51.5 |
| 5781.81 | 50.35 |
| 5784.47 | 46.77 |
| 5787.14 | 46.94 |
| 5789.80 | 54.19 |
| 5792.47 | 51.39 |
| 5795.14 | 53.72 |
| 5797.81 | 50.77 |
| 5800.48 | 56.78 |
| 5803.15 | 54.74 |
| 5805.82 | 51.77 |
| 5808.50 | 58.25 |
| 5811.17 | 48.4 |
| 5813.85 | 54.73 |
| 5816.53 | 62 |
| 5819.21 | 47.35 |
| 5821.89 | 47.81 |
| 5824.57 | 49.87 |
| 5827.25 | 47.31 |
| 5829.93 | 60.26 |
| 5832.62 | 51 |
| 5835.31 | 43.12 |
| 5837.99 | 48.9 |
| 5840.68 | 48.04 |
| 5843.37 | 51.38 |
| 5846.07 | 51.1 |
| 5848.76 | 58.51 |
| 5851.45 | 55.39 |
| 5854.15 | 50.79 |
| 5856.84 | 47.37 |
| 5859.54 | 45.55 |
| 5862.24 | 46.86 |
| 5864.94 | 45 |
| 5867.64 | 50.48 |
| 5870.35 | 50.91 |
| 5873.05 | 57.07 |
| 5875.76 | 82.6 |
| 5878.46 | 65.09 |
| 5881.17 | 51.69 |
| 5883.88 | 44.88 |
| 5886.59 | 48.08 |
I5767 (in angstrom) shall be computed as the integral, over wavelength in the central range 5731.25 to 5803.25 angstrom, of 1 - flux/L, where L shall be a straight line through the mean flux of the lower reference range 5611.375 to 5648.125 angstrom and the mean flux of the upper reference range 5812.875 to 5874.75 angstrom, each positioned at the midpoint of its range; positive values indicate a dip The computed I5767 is 3.2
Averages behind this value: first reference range 51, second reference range 51.1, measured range 48.8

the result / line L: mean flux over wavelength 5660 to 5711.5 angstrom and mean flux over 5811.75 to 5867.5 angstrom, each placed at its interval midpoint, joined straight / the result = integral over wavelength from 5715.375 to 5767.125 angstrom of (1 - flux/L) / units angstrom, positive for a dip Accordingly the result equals 2.9 angstrom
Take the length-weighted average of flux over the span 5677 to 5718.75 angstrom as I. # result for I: 47.2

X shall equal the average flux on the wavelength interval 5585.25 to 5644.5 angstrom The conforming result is 50.2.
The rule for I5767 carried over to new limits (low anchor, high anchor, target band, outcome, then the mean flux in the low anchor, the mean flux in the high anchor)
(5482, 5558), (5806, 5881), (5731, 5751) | 2.3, 50.9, 52.8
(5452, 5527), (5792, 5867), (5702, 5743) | 2.2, 49.8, 51.4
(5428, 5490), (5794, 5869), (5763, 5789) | 1.1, 50.3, 51.3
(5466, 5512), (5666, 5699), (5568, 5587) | 0.4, 49.1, 50.3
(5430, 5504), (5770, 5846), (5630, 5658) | 1.0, 50.1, 51.2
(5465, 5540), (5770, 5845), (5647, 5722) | 3.3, 50.5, 51.2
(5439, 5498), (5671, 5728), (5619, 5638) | -0.7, 50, 47.9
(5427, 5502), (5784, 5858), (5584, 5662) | 1.4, 50.1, 51.8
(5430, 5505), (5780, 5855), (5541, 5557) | -0.2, 50.1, 51.9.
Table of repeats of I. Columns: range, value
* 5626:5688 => 50.3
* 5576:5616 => 49.6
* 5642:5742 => 49.2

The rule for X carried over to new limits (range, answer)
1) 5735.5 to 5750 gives 46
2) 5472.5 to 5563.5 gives 50.8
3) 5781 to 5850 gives 51.7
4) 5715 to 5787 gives 47.8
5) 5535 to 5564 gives 51.7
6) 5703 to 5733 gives 47.5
